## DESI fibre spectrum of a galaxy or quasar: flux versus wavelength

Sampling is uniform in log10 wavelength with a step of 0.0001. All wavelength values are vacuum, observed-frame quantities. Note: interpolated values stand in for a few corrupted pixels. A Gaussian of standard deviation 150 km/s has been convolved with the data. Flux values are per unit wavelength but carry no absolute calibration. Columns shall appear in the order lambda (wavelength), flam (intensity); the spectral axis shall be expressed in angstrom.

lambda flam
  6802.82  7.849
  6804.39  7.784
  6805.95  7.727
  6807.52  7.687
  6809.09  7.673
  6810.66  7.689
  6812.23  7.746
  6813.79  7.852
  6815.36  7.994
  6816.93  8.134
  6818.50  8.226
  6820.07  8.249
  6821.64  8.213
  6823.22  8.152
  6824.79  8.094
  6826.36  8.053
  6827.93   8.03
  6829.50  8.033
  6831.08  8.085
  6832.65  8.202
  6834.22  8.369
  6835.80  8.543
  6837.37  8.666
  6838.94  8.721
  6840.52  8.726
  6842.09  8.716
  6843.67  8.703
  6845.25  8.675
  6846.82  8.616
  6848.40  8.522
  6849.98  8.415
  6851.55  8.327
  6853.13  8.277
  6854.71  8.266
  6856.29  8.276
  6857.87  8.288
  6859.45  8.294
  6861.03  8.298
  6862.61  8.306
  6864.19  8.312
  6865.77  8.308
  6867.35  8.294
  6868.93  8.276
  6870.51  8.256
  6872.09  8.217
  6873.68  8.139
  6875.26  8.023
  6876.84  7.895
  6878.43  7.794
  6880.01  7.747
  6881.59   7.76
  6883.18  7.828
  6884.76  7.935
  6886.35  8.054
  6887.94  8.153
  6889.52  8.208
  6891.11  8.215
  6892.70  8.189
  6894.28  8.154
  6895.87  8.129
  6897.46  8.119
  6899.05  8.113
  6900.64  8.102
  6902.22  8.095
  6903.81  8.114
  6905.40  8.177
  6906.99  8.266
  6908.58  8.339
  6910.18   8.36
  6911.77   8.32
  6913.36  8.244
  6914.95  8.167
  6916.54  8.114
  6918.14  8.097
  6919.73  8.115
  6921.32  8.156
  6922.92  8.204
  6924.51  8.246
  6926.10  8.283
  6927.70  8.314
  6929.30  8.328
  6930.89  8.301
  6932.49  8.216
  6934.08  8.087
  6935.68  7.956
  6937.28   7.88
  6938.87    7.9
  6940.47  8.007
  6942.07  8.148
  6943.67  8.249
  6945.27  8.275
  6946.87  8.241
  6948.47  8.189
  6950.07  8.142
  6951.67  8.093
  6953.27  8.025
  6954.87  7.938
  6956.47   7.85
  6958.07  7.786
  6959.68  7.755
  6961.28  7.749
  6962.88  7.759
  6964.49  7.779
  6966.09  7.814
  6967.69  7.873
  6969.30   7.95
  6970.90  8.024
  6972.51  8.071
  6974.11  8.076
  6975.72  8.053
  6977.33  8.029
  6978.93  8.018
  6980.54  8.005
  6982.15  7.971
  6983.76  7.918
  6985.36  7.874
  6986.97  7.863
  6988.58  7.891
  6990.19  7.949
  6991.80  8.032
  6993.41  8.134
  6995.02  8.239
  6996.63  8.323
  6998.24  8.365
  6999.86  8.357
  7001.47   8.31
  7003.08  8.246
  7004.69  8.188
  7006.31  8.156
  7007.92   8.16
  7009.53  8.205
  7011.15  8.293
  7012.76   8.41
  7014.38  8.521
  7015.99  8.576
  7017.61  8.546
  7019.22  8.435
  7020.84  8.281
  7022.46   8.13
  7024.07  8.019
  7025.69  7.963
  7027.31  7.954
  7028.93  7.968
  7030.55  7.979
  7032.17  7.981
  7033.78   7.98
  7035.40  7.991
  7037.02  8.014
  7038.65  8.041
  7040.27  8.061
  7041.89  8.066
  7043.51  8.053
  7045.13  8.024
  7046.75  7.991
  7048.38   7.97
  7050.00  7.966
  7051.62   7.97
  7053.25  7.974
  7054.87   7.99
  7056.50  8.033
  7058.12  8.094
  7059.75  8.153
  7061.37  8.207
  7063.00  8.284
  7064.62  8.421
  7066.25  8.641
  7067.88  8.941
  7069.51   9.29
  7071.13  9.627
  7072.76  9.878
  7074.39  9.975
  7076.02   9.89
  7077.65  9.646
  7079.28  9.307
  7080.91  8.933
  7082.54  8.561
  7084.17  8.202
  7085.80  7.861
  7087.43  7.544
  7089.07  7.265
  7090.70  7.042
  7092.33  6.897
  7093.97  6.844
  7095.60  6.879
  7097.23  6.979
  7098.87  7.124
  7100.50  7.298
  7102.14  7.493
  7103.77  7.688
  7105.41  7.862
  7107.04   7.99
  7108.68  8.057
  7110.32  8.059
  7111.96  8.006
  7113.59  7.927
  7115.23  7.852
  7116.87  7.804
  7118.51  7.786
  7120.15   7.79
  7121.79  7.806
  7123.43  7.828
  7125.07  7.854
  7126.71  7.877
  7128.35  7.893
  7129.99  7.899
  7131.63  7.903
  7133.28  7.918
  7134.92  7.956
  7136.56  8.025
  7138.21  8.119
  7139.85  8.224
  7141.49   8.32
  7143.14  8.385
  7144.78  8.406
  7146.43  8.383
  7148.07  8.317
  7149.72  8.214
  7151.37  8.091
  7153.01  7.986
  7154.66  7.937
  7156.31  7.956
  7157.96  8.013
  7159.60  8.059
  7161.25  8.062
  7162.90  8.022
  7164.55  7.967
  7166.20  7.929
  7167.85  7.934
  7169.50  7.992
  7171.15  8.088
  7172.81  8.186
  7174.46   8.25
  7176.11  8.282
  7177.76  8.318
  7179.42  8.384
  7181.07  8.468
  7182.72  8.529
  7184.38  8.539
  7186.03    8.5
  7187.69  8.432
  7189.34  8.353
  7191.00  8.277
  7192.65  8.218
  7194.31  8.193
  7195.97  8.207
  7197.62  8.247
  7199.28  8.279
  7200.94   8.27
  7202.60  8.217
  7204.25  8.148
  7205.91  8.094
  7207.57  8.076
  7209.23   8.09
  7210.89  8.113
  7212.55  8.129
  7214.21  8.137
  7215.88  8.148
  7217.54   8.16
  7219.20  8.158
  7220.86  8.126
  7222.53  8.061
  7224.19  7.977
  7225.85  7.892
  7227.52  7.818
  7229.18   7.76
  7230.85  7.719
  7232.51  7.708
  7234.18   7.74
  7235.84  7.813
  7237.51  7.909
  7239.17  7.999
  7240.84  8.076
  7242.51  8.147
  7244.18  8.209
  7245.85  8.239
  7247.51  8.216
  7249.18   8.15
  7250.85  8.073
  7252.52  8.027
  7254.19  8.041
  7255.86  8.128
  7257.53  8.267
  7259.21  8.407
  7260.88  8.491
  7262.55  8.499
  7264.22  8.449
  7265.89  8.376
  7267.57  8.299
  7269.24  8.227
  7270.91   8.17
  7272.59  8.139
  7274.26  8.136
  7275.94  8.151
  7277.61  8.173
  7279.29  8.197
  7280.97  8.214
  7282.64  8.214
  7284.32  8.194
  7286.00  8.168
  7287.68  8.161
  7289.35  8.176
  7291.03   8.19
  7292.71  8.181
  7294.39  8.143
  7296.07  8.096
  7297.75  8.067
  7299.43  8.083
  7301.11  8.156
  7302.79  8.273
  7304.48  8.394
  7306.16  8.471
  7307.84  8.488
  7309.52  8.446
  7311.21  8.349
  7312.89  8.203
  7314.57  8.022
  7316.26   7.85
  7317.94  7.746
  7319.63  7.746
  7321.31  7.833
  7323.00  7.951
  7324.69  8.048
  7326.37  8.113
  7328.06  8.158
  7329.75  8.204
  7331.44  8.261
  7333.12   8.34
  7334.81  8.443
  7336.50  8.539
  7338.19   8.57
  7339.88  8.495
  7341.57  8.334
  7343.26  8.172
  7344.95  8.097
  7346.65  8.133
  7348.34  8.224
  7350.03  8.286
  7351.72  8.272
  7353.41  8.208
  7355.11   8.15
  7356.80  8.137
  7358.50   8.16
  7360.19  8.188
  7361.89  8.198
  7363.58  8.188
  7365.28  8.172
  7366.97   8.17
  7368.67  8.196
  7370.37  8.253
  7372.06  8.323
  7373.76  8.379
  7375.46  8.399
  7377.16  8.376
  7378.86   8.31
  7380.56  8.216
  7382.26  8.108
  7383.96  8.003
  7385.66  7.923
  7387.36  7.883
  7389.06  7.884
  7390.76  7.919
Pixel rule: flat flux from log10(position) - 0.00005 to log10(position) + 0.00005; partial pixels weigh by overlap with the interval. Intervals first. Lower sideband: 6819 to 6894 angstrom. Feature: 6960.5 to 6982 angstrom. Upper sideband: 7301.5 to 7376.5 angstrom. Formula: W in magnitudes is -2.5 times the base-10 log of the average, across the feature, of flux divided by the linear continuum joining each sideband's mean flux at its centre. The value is 0.04 mag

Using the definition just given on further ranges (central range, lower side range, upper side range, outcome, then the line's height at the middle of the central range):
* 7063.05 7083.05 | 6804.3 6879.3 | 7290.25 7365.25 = -0.13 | 8.21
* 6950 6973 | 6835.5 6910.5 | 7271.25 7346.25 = 0.05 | 8.24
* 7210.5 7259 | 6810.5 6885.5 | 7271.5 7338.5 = 0.02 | 8.19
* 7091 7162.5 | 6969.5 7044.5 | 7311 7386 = 0.04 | 8.15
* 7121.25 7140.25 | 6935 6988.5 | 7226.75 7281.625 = 0.02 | 8.06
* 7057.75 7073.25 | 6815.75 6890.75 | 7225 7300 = -0.07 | 8.18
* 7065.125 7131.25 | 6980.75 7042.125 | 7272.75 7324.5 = 0.01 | 8.14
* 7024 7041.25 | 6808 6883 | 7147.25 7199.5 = 0.03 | 8.2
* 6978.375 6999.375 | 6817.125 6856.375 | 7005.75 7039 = 0.02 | 8.21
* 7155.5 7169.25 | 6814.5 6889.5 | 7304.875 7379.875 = 0.03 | 8.23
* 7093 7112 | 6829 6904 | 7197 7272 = 0.09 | 8.16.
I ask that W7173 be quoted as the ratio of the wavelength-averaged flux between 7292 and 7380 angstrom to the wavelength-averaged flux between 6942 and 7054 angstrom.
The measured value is 1.0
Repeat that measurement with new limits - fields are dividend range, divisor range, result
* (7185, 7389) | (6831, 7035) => 1.00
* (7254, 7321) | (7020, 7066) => 1.02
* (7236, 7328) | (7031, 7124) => 1.01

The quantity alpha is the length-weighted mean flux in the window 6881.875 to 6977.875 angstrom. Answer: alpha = 8.09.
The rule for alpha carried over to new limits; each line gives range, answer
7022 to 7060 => 8.01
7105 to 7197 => 8.1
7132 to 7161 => 8.13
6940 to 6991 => 7.98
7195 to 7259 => 8.07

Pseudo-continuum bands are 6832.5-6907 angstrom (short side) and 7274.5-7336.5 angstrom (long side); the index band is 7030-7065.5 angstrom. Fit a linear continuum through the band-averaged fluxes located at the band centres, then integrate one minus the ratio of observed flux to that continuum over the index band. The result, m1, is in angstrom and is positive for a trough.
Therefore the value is 0.7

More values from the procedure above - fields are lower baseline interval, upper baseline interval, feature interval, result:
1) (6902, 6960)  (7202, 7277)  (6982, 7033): -0.2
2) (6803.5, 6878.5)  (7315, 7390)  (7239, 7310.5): -0.4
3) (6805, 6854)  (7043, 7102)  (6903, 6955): 0.3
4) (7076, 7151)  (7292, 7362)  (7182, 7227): -0.9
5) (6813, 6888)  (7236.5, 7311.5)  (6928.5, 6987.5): 1.6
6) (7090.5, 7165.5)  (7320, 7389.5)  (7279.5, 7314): -0.5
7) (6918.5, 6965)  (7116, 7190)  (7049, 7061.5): 0.1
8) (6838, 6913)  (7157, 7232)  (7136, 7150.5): -0.2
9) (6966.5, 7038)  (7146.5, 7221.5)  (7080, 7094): 0.7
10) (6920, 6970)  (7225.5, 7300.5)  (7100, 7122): 0.7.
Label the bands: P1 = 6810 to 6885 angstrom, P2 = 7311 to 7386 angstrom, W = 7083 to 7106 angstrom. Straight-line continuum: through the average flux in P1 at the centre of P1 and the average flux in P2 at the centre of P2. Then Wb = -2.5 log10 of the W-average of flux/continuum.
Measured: 0.12 mag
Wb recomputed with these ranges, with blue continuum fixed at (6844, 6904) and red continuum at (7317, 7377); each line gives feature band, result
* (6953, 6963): 0.05 mag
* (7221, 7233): 0.05 mag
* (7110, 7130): 0.04 mag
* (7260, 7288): -0.01 mag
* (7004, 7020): -0.02 mag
